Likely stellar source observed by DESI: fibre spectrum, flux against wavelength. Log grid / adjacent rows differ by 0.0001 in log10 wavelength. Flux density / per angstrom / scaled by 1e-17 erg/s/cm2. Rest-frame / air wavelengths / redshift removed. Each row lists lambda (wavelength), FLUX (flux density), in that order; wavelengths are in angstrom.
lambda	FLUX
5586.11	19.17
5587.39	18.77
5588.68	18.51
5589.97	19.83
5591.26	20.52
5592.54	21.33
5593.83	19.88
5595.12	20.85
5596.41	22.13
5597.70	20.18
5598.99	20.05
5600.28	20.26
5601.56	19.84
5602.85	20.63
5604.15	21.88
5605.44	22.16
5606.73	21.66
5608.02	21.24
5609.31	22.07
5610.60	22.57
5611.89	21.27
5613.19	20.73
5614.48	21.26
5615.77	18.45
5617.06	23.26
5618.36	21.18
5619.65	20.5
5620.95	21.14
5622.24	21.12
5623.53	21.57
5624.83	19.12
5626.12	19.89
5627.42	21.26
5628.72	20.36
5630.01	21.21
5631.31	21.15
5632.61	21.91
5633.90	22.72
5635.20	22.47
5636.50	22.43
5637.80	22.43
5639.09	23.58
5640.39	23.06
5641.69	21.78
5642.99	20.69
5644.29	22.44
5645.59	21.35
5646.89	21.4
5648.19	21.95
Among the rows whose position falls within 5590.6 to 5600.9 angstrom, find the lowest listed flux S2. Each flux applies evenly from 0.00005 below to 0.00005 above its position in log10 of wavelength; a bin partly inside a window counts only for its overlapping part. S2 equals 19.88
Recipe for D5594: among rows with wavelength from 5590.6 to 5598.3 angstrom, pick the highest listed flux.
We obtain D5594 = 22.13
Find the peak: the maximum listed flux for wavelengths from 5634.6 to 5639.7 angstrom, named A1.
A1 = 23.58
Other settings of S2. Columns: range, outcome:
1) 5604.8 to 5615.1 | 20.73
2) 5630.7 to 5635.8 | 21.15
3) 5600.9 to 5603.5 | 19.84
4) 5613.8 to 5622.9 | 18.45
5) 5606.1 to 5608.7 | 21.24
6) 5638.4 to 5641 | 23.06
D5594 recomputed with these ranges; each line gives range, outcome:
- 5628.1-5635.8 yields 22.72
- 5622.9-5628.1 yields 21.57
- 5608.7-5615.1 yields 22.57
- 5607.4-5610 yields 22.07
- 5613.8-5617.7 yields 23.26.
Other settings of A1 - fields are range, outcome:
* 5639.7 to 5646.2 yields 23.06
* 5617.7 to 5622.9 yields 21.18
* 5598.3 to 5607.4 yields 22.16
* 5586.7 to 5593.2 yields 21.33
